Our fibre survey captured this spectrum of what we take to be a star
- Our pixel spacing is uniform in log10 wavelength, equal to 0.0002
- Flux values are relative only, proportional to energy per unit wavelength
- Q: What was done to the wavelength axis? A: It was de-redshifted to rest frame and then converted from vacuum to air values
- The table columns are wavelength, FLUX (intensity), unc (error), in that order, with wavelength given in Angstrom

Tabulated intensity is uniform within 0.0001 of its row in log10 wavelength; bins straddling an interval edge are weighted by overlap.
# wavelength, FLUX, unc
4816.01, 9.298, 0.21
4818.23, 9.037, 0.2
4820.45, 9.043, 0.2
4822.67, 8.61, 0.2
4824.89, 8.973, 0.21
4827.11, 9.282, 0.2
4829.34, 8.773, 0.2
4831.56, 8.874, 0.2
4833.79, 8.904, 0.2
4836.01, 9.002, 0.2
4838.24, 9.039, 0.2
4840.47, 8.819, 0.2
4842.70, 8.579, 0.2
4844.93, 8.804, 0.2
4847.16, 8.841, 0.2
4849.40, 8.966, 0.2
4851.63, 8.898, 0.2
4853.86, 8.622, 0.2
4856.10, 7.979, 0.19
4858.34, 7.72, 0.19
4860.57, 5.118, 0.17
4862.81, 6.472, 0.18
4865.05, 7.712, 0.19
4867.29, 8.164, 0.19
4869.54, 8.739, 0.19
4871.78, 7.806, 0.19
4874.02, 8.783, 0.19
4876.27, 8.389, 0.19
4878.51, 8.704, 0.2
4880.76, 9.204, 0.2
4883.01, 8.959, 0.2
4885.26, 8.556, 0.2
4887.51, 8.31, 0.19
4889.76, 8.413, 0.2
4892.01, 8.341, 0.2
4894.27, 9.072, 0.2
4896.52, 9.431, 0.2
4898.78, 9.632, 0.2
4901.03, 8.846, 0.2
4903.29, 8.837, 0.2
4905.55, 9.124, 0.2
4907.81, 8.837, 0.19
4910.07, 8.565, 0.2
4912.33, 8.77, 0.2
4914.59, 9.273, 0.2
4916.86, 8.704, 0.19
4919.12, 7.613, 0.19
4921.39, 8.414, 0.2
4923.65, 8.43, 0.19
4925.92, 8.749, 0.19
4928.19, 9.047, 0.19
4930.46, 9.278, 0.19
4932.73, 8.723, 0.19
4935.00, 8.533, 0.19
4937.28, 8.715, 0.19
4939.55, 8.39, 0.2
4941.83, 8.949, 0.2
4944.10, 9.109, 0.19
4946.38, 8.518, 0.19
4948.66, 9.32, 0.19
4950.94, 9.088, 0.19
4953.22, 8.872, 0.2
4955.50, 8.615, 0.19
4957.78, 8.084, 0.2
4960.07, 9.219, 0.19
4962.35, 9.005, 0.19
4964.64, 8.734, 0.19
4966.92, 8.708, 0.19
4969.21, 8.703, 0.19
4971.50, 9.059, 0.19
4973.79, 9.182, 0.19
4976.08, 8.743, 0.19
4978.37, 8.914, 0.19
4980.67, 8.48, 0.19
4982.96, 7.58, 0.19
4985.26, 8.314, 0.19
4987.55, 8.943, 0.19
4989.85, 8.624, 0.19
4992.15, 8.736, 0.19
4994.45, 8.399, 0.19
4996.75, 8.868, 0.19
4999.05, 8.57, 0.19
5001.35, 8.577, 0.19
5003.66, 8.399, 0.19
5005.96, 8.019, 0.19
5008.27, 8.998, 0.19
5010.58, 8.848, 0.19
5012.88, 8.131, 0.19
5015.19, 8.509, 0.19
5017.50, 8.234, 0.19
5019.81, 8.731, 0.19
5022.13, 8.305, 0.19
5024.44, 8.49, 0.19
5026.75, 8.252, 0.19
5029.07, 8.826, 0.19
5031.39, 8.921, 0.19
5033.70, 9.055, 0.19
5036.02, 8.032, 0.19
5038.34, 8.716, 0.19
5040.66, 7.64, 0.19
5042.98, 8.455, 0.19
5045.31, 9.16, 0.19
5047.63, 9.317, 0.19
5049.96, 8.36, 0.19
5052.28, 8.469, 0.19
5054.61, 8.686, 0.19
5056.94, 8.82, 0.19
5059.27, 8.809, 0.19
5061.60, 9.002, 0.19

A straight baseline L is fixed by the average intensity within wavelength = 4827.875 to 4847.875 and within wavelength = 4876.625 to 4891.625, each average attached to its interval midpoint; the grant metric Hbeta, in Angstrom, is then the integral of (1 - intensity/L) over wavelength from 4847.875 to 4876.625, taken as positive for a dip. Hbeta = 2.6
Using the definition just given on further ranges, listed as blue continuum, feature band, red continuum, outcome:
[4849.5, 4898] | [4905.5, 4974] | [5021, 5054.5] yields -3.0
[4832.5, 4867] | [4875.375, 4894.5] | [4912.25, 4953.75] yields -0.4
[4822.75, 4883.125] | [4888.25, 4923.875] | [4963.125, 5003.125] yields -1.0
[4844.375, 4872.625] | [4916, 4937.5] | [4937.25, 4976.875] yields -0.1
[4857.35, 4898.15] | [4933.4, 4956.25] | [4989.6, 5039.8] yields -1.2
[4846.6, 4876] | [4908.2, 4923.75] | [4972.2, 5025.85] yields -0.7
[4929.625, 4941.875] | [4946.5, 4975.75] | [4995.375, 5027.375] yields -0.7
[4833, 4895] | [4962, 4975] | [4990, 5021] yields -0.6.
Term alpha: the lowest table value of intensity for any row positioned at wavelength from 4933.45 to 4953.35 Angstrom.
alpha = 8.39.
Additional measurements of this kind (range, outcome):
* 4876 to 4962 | 7.613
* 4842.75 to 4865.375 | 5.118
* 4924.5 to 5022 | 7.58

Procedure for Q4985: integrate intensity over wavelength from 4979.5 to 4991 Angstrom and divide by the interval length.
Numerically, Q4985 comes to 8.39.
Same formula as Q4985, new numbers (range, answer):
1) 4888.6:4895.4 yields 8.61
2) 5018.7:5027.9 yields 8.44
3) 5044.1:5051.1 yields 8.93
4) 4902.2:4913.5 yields 8.83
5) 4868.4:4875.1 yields 8.44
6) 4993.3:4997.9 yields 8.64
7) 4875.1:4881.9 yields 8.76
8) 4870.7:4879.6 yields 8.43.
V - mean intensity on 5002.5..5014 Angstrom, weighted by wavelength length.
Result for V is 8.48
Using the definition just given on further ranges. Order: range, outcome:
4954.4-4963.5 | 8.73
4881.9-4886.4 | 8.75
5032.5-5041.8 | 8.37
